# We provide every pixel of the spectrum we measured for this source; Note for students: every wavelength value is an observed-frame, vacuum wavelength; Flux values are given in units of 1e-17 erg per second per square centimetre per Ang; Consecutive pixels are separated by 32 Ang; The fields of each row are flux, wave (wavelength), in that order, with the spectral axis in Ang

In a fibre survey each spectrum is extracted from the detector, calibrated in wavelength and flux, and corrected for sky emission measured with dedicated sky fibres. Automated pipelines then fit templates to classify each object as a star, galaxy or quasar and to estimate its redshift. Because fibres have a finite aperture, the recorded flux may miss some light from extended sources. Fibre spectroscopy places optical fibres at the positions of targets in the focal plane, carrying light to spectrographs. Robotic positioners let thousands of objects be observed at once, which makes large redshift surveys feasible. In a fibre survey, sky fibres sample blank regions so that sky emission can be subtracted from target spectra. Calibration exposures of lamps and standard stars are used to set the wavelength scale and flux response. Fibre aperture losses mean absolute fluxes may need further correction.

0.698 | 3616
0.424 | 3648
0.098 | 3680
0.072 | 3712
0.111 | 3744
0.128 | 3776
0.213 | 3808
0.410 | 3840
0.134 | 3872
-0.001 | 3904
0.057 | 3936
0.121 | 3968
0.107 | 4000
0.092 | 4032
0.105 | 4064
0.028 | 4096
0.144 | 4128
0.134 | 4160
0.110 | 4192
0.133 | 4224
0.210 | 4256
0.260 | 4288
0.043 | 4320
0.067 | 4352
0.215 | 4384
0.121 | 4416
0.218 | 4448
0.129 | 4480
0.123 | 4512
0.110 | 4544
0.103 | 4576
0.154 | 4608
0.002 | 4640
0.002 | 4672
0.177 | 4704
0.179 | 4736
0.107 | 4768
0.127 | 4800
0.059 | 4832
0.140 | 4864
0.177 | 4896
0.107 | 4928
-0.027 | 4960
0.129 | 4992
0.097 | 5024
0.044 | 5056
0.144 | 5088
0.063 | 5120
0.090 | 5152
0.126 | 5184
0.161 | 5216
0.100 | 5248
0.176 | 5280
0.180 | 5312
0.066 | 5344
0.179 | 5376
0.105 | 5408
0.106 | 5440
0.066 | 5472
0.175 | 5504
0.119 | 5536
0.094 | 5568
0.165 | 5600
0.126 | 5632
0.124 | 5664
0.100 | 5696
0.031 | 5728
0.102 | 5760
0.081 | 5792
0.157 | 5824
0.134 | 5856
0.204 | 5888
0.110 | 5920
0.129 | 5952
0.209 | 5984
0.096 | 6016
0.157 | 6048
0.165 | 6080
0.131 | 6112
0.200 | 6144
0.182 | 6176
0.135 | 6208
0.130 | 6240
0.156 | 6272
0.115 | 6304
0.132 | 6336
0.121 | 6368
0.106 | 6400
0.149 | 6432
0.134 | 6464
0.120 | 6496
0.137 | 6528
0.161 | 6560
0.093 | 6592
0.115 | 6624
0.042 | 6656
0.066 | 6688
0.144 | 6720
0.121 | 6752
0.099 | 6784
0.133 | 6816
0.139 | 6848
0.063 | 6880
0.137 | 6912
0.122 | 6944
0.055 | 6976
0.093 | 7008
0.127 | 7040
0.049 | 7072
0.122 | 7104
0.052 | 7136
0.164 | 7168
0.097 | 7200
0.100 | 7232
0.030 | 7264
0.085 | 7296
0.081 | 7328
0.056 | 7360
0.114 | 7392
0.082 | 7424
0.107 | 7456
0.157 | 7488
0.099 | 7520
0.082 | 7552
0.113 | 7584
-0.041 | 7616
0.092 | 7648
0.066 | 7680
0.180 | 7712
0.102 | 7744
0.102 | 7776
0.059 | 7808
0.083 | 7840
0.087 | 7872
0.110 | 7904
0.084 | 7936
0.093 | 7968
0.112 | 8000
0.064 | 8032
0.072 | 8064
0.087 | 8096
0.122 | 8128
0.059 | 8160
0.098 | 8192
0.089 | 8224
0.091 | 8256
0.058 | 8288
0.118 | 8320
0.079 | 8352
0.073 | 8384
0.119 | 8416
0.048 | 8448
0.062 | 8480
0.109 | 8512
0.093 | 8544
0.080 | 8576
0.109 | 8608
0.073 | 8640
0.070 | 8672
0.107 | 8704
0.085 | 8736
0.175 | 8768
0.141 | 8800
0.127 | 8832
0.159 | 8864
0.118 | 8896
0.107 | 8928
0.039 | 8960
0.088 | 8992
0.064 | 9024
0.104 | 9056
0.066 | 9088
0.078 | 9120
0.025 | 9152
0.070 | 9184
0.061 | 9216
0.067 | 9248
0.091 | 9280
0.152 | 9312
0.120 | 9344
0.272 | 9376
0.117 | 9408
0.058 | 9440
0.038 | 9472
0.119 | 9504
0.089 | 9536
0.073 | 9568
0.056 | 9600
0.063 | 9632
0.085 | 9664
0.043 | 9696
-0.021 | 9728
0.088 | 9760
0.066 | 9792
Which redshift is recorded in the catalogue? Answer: 0.176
